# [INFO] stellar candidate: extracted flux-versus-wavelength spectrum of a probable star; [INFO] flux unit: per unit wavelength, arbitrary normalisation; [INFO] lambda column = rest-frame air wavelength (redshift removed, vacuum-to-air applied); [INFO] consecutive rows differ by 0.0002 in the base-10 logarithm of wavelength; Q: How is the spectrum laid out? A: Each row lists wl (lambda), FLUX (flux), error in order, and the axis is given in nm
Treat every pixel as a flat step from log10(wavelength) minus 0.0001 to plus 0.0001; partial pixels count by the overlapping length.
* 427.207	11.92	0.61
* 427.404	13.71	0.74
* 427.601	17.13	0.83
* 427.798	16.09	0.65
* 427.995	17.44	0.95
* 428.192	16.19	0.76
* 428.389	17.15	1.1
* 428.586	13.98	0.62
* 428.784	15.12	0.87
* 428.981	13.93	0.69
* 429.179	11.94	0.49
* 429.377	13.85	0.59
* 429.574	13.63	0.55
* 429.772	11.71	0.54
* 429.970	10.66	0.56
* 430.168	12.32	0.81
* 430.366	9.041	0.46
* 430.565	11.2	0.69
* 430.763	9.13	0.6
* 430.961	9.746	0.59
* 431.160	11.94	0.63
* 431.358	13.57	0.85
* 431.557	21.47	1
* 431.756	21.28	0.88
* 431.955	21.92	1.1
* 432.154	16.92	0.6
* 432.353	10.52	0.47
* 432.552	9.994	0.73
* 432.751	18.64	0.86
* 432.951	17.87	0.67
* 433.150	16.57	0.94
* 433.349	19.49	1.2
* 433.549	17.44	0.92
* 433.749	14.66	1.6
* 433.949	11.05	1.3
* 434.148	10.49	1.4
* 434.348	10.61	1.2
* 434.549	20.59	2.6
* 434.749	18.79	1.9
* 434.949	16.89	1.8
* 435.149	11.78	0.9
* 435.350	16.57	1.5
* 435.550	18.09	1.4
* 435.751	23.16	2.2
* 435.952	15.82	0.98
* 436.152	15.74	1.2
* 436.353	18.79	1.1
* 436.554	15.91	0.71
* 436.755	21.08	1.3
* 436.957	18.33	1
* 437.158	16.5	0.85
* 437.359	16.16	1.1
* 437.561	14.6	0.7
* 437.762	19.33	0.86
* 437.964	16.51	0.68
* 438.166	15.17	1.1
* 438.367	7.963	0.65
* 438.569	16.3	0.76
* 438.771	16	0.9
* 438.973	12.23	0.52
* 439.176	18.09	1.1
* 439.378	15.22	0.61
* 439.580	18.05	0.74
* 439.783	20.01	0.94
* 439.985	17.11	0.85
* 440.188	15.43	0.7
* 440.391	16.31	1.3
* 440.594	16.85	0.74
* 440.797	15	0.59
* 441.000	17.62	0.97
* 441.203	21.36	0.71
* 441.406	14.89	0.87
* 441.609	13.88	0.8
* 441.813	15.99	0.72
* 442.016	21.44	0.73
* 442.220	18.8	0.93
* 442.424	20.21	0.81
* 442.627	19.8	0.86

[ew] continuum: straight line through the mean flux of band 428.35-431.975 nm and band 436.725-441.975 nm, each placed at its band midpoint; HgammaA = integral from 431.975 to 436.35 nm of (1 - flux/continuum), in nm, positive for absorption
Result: -0.33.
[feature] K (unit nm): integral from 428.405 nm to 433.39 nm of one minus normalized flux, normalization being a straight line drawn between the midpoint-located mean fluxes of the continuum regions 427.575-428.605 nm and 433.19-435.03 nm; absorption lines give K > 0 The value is 0.55 nm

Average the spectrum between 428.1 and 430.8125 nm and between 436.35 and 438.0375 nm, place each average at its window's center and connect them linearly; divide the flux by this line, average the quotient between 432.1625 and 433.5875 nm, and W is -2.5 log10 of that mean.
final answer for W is -0.06 mag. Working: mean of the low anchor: 12.9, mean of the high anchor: 17.4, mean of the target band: 15.8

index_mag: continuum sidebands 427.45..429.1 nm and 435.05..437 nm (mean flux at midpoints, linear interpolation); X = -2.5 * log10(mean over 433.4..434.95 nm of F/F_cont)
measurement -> 0.136 mag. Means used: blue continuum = 15.8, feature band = 15.1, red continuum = 17.5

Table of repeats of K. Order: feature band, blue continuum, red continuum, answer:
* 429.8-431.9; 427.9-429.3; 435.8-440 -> 0.31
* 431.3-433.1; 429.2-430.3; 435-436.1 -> -0.34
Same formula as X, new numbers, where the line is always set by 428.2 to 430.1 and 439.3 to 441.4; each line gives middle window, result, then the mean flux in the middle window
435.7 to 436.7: -0.12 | 17.8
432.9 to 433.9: -0.13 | 16.9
